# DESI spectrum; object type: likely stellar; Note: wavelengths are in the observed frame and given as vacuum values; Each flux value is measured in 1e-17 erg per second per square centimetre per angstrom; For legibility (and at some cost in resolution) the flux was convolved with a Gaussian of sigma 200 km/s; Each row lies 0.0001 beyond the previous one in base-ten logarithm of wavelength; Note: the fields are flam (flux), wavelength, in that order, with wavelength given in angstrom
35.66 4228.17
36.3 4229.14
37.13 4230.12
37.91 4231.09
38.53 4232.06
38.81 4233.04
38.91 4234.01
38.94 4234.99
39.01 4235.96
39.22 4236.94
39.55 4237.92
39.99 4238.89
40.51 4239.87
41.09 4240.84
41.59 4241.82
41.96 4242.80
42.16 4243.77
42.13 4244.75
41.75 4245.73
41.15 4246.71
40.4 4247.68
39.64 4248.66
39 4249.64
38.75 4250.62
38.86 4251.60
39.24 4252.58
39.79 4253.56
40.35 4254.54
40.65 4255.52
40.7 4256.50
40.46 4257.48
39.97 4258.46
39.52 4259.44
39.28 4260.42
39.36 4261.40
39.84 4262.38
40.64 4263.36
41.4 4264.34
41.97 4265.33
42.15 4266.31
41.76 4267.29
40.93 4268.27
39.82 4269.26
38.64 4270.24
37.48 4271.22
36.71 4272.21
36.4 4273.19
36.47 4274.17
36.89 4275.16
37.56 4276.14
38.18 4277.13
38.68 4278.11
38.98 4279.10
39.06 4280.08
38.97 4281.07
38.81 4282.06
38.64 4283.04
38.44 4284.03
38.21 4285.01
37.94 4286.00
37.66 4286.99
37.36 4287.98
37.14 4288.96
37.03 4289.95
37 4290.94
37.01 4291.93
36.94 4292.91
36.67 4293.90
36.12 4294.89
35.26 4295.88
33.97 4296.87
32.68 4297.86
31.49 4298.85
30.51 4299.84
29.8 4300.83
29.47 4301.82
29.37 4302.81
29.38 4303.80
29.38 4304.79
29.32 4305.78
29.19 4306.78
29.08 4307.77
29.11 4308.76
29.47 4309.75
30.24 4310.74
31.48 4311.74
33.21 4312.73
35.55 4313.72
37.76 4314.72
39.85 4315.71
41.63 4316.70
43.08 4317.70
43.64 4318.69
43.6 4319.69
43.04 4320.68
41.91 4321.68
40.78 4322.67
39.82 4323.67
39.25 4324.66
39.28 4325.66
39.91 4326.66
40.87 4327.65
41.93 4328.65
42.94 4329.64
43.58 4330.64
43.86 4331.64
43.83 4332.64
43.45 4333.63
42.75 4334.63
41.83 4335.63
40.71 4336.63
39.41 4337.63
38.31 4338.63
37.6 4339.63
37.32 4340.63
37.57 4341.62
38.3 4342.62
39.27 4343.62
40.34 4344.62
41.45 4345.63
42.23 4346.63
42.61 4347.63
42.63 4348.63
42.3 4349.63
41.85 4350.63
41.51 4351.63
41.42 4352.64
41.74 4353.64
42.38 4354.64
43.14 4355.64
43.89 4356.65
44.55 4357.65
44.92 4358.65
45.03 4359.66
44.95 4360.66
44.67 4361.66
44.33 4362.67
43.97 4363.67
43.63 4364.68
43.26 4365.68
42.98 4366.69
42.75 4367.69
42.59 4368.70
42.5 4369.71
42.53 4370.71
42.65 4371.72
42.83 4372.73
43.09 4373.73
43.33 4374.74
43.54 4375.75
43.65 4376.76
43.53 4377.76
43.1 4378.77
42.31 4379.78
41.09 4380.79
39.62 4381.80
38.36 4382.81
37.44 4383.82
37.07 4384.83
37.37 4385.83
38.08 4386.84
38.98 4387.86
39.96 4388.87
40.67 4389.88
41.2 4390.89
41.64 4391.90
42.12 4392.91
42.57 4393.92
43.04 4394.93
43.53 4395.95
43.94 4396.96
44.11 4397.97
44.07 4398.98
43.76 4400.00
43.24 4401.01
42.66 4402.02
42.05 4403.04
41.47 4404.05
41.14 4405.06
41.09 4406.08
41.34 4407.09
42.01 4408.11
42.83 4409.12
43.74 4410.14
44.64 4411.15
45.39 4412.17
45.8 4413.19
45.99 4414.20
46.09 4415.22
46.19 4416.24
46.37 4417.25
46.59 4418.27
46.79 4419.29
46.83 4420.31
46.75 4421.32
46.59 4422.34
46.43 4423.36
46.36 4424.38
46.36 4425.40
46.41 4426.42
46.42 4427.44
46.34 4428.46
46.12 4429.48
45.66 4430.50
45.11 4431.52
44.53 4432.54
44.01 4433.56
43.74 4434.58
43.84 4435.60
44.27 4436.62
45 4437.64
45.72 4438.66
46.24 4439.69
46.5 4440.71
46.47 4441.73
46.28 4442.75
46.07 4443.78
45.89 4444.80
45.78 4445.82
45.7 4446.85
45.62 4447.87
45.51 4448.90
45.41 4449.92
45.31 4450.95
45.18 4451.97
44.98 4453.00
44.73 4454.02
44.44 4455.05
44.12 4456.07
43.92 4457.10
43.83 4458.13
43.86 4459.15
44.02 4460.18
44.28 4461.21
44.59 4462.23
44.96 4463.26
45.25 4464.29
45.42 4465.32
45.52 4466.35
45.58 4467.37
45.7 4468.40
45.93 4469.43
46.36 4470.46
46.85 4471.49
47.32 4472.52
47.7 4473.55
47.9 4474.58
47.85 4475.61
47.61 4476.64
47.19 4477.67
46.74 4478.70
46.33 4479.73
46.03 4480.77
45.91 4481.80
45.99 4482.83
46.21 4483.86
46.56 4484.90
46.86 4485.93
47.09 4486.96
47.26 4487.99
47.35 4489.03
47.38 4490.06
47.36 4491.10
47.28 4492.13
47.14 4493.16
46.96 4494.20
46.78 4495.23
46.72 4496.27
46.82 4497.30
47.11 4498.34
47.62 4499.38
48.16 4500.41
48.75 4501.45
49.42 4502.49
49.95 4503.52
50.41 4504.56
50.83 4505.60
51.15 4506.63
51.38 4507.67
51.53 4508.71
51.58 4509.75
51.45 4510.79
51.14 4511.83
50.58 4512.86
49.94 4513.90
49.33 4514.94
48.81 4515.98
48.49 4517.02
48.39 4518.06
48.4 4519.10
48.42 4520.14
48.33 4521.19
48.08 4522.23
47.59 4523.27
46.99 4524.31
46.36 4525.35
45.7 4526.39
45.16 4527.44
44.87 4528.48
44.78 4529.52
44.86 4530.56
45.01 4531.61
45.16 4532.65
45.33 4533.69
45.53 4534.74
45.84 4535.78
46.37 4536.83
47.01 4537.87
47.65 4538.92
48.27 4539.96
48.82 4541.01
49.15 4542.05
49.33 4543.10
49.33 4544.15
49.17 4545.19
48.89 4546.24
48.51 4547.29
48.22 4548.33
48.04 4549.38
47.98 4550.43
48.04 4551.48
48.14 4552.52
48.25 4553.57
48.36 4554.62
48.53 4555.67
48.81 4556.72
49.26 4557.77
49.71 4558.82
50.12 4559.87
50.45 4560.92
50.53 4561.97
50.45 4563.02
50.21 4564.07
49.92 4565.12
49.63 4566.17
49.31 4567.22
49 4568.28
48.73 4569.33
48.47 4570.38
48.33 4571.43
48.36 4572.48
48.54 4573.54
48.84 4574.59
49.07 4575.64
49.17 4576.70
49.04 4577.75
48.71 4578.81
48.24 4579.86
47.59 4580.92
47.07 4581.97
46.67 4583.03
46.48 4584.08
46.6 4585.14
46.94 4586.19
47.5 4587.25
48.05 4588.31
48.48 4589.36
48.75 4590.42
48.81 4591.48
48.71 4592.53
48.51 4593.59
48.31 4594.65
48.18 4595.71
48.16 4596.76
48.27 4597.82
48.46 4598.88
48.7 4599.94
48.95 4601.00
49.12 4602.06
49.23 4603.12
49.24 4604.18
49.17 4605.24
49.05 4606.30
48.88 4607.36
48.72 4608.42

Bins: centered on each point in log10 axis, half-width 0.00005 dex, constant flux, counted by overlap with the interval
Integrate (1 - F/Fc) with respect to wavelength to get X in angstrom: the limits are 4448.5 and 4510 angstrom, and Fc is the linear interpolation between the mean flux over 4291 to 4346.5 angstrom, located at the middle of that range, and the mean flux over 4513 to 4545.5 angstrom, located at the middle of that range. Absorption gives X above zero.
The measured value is -2.5 angstrom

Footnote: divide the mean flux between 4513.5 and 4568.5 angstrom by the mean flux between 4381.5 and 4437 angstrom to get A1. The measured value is 1.11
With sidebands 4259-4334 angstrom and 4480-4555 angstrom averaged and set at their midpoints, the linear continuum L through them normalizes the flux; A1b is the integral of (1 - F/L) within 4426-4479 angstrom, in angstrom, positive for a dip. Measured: -0.9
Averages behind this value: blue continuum 37.5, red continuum 47.9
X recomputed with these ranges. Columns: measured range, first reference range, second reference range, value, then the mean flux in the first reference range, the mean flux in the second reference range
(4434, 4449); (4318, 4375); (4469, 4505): 0.0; 42.1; 47.3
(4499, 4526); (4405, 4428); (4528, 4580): -1.1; 45.2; 48.3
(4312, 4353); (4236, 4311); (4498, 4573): -0.8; 37.4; 48.5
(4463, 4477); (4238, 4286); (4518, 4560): -0.3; 39.7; 47.5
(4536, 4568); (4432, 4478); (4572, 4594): -0.9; 45.5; 48.1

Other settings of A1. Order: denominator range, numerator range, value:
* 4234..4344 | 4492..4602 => 1.26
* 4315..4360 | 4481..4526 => 1.16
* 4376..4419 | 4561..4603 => 1.15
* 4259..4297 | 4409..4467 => 1.18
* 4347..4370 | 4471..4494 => 1.09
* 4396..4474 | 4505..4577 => 1.08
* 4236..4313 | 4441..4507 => 1.25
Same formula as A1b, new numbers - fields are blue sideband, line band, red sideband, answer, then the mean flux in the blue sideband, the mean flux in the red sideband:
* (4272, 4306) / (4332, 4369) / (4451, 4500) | -2.8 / 35.6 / 46.1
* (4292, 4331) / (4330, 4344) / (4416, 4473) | -1.1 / 35.9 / 45.5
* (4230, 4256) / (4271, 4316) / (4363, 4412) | 6.4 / 39.9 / 42.1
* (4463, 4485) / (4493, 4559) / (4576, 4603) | -1.4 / 46.4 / 48.2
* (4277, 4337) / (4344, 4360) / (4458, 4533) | -1.2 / 37.1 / 47.3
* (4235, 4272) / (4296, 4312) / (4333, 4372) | 4.2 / 40.2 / 42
